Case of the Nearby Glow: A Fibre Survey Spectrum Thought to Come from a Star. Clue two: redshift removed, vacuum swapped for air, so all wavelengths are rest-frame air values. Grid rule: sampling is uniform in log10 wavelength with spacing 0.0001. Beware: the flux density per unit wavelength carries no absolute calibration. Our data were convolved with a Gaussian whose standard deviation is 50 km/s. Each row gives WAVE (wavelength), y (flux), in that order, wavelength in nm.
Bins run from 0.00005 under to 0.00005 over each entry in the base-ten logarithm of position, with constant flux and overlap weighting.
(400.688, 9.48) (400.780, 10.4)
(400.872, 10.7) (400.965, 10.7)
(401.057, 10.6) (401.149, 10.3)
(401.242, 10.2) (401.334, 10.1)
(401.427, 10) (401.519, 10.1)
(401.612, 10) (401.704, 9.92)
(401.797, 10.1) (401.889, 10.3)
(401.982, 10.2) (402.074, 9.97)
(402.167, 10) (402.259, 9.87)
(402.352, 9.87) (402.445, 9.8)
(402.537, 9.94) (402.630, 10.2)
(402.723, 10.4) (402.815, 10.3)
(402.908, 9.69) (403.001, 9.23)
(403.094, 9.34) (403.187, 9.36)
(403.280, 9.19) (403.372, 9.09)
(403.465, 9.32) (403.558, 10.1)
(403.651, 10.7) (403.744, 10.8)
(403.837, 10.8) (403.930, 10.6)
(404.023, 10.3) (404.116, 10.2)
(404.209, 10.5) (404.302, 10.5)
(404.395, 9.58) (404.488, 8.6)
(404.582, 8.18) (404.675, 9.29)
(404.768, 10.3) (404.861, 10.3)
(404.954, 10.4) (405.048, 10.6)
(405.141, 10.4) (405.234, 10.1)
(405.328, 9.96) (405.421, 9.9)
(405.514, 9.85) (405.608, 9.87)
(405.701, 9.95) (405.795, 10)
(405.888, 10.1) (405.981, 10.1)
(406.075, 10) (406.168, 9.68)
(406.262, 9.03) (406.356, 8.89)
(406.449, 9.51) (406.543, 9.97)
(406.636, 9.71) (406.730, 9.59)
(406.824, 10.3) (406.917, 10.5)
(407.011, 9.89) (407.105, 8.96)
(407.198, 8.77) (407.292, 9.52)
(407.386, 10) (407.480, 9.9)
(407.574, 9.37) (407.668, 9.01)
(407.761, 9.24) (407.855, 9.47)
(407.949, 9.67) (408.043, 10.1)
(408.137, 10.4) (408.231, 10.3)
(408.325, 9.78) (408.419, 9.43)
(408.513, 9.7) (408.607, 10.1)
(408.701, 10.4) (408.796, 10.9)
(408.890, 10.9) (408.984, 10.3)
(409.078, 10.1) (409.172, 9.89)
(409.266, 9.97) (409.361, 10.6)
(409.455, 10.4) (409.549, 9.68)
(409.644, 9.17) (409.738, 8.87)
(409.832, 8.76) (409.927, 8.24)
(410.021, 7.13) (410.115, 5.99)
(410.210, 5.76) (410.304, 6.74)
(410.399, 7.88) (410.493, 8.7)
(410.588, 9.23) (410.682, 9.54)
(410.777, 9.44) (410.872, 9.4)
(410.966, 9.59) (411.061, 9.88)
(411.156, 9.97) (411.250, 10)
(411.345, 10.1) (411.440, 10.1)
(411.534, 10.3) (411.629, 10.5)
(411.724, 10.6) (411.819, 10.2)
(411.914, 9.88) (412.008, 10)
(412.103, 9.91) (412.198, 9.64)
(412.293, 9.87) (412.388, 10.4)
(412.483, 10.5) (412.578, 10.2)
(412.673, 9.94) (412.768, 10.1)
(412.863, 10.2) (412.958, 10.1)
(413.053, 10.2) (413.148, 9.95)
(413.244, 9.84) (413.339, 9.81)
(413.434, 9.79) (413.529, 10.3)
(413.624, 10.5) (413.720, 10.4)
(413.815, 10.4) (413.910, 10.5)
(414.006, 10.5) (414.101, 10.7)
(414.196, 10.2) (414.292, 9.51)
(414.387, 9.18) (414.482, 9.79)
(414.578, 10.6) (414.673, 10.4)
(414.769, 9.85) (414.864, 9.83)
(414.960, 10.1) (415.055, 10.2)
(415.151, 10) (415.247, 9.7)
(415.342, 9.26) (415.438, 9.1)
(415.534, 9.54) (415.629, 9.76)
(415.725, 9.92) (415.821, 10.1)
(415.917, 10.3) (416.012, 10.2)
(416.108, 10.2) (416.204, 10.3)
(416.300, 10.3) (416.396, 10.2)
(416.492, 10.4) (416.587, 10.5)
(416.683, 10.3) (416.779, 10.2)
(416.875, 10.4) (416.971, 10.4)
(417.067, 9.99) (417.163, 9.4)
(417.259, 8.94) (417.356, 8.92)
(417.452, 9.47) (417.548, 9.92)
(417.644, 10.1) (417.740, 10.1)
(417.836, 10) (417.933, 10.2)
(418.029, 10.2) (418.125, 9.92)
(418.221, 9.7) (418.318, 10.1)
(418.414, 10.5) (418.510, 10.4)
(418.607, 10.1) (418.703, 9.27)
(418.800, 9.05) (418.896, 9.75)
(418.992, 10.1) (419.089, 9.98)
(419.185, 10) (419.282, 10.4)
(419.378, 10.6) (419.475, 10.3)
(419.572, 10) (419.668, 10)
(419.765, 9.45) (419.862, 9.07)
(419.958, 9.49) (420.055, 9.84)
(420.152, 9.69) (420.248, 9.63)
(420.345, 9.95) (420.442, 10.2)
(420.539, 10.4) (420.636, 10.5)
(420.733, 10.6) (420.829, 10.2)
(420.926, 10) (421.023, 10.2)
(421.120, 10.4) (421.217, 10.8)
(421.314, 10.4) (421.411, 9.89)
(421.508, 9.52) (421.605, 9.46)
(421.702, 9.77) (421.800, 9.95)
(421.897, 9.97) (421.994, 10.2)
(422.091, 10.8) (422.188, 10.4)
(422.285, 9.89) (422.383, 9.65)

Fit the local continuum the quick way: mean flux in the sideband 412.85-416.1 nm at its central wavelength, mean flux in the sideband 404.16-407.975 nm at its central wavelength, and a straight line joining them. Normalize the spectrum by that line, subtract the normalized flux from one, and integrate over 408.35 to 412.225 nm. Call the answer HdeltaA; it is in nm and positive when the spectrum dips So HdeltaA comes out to 0.165 nm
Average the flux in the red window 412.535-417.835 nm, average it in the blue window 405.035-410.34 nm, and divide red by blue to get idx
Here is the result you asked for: 1.0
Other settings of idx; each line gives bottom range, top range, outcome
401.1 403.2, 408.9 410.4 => 0.88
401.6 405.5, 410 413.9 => 0.97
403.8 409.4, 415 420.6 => 1.00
